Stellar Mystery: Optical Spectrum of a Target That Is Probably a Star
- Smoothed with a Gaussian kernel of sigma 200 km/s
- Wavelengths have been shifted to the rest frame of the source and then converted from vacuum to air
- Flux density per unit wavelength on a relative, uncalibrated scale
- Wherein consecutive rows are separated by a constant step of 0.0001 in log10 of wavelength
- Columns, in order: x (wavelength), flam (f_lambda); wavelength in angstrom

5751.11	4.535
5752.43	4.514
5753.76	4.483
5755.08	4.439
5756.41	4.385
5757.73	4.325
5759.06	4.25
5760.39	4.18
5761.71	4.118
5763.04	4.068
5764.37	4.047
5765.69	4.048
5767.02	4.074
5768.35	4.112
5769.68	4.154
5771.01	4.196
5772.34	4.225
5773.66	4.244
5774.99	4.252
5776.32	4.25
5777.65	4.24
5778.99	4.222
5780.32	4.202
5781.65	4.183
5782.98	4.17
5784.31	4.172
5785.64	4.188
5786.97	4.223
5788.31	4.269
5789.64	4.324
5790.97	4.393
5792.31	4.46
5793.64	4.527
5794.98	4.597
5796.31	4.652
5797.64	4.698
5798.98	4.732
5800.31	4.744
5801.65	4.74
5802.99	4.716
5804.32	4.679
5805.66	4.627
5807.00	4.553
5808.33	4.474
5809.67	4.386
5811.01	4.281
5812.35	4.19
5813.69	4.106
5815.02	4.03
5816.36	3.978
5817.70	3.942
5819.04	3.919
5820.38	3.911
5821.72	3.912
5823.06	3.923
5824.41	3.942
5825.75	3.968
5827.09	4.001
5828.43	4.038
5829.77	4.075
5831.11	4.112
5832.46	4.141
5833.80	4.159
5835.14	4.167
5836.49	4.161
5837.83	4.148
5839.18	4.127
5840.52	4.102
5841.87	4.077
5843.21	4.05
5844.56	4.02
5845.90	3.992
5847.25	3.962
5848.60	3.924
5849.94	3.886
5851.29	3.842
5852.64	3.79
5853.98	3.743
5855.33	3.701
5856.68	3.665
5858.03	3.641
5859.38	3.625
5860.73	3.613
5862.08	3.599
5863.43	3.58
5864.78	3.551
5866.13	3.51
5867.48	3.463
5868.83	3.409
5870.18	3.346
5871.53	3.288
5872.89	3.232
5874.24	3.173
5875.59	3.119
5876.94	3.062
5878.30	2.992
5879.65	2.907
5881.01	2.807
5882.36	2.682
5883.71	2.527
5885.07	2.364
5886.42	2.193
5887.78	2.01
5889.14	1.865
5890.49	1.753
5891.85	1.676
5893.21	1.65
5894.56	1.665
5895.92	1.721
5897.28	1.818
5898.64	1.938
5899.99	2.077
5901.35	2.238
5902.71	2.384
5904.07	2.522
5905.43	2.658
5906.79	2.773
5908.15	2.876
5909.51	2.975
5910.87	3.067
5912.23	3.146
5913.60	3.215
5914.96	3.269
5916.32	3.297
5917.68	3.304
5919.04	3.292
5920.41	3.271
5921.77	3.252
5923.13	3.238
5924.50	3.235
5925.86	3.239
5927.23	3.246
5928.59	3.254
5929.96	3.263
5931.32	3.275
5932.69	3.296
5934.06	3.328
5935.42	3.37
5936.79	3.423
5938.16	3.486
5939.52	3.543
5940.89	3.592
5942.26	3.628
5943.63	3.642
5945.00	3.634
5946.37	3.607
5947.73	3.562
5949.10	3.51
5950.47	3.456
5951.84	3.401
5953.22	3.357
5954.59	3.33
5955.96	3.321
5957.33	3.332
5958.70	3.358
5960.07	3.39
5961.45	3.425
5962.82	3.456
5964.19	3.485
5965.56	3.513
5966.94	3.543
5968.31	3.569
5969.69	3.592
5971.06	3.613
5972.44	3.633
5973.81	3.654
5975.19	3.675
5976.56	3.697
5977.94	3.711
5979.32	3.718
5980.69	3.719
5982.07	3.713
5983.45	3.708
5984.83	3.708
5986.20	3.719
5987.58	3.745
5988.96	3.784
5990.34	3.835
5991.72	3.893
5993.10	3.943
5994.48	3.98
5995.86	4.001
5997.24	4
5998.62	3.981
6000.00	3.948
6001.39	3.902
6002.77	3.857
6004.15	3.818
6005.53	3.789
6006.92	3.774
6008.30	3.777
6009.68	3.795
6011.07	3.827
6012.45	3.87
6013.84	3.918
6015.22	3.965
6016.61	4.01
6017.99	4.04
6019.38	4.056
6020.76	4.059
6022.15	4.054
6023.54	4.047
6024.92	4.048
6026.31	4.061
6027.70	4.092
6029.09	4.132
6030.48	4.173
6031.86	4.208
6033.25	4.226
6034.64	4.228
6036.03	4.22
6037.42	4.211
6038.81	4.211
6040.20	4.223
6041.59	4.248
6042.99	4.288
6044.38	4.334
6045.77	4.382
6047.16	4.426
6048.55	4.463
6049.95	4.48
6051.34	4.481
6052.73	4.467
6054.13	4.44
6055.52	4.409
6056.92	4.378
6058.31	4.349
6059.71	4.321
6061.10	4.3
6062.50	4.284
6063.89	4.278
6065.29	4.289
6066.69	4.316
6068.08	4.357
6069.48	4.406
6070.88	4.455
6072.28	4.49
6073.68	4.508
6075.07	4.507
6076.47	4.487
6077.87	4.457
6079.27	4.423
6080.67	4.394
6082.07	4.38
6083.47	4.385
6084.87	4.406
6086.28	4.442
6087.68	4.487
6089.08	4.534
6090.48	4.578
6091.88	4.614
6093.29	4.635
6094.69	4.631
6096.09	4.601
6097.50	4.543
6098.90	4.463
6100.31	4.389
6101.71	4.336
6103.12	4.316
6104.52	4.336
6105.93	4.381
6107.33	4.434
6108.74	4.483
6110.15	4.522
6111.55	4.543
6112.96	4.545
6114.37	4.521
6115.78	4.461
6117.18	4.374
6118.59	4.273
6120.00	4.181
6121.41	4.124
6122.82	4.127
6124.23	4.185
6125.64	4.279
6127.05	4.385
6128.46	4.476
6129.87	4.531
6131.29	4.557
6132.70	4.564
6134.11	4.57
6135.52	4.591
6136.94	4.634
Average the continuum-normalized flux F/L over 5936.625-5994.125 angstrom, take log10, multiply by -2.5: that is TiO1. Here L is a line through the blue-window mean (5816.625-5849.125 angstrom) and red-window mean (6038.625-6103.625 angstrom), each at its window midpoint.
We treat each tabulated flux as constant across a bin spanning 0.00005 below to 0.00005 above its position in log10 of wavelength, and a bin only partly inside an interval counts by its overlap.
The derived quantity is 0.18 mag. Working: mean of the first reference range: 4.03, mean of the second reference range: 4.42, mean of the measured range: 3.59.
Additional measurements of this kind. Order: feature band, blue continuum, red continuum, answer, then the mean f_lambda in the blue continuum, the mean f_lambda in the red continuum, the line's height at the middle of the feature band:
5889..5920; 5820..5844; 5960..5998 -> 0.474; 4.06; 3.7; 3.88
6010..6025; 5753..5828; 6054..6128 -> 0.102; 4.27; 4.41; 4.38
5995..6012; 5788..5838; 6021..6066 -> 0.107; 4.28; 4.27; 4.27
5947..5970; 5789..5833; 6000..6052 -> 0.205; 4.3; 4.1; 4.16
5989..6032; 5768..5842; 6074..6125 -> 0.109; 4.25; 4.43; 4.38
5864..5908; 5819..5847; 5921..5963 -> 0.404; 4.05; 3.4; 3.73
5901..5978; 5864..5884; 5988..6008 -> 0.070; 3.15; 3.89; 3.54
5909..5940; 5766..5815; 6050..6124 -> 0.318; 4.36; 4.42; 4.39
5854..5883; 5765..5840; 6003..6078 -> 0.258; 4.25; 4.21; 4.24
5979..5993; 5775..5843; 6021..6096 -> 0.151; 4.25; 4.35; 4.32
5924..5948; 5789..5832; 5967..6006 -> 0.149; 4.3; 3.78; 3.93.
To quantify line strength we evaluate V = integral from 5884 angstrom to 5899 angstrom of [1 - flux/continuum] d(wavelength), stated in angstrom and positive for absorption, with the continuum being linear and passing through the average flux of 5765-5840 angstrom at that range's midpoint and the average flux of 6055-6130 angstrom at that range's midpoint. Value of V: 8.39 angstrom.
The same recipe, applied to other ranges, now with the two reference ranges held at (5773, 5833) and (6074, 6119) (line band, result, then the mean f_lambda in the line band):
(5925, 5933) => 2.02 angstrom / 3.26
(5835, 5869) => 3.83 angstrom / 3.82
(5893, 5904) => 5.98 angstrom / 1.98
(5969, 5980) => 1.82 angstrom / 3.66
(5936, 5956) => 3.96 angstrom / 3.5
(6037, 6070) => 0.68 angstrom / 4.35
